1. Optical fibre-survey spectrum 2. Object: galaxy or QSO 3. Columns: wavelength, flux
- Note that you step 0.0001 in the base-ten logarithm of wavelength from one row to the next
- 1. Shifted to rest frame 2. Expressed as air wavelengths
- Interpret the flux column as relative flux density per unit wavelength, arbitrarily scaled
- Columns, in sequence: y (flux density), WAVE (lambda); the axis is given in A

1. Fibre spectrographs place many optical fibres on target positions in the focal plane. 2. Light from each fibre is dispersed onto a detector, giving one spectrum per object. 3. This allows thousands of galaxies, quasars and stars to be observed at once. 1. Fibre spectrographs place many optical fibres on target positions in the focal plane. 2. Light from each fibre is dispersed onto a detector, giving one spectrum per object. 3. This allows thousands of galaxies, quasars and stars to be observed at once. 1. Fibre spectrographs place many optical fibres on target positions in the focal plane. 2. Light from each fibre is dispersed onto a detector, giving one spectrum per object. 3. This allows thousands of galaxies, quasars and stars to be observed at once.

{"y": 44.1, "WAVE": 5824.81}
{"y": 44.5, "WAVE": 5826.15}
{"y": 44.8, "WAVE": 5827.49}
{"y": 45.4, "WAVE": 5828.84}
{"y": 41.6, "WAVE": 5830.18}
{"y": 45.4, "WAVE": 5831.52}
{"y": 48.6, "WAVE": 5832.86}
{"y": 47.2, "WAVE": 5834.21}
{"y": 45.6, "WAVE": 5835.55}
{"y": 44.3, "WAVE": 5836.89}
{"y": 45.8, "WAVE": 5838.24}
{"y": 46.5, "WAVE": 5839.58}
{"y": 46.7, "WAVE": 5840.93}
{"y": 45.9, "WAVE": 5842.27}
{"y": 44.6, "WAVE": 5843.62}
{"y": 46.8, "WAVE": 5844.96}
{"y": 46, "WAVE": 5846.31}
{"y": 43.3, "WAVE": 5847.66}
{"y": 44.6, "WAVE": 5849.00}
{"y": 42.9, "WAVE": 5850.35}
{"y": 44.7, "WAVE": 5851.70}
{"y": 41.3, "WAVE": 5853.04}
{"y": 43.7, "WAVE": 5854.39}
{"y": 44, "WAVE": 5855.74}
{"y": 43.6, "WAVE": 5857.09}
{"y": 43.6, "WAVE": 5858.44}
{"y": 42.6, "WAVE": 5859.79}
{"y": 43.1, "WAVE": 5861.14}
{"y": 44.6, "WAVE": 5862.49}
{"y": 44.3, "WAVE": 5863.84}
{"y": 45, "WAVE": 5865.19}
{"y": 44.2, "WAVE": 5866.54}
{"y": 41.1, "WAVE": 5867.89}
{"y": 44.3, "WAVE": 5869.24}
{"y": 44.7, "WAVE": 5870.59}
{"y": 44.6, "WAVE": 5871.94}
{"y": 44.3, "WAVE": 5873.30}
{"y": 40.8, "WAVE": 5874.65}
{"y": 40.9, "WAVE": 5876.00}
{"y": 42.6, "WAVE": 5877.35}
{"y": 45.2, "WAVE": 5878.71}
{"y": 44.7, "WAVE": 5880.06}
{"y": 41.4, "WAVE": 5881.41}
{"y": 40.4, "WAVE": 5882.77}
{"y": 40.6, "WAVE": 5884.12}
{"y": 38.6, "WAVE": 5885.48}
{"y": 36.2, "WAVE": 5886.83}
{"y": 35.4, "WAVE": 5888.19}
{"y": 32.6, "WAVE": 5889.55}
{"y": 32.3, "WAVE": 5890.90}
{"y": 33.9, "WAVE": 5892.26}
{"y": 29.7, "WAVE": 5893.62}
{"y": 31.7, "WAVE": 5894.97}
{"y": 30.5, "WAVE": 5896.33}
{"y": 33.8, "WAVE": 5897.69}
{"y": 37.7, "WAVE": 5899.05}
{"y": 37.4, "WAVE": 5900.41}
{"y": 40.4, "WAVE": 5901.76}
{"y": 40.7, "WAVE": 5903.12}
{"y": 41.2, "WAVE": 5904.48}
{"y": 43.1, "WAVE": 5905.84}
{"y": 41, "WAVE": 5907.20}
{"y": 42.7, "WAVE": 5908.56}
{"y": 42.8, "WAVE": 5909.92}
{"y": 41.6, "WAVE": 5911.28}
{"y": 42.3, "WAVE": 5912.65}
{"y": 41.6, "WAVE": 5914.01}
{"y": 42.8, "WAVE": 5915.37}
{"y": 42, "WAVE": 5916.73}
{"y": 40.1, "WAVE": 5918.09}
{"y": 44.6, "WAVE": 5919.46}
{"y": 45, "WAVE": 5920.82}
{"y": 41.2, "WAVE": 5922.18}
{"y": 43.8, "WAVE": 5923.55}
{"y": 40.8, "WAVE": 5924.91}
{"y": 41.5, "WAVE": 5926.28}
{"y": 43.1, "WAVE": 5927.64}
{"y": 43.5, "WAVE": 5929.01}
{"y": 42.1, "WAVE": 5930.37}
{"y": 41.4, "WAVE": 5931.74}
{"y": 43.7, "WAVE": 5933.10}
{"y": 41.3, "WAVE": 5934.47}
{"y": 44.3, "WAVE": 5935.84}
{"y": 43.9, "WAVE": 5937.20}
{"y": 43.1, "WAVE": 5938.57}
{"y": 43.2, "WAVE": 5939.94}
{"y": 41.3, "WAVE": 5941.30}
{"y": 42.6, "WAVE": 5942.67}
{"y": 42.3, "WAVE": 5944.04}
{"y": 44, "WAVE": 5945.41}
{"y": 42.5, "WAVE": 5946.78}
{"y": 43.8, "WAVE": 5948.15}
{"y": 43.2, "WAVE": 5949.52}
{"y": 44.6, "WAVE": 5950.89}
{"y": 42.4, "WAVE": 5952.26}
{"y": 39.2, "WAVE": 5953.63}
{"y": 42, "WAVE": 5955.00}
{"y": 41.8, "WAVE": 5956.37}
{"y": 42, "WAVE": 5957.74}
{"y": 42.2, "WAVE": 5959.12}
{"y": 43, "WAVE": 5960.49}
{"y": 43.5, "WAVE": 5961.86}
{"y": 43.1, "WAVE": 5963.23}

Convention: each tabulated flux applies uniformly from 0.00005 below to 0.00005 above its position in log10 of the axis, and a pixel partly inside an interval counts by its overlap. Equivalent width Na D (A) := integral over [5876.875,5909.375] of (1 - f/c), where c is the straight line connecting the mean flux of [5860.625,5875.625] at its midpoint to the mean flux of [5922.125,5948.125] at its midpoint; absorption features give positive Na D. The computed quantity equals 3.9 A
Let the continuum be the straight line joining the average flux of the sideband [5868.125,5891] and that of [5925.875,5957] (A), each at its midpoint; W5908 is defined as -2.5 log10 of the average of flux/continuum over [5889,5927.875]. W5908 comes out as 0.06 mag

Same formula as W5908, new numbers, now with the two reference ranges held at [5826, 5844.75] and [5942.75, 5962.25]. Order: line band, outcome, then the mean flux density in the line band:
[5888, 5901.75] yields 0.29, 33.8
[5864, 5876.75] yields 0.03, 43.4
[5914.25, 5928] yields 0.02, 42.5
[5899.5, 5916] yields 0.06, 41.4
